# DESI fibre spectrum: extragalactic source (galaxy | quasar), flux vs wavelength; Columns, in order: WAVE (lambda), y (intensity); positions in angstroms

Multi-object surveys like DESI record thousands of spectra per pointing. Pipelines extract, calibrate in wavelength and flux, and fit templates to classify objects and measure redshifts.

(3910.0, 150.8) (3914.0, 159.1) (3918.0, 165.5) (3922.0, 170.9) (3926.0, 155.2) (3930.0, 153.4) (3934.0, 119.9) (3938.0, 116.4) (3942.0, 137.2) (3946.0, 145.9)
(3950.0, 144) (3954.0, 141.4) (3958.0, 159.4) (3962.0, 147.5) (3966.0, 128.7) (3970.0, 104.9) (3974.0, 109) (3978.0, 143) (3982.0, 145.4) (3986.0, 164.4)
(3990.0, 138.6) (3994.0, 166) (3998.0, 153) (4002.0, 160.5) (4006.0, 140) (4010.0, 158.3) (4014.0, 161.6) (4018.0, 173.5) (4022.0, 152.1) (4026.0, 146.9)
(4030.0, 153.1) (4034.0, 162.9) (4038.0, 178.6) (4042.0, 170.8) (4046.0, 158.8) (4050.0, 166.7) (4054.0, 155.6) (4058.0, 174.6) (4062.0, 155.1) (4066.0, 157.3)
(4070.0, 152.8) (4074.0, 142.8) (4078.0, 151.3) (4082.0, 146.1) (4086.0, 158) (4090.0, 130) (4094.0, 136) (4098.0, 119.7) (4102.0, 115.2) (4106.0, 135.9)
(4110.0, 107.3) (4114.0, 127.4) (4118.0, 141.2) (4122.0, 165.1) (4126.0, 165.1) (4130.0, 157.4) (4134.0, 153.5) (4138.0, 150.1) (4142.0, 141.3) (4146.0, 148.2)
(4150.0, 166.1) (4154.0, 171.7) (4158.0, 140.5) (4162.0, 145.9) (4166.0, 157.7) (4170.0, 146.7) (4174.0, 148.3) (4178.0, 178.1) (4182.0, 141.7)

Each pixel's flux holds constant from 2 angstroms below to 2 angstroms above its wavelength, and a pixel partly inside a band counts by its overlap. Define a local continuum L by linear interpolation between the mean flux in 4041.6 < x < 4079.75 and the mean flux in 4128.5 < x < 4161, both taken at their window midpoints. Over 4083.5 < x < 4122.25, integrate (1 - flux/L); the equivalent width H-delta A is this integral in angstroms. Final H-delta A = 5.8 angstroms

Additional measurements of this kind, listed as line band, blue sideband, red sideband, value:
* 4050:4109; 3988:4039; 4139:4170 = 3.73 angstroms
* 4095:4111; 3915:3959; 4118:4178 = 3.29 angstroms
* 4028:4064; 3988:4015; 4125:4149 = -2.50 angstroms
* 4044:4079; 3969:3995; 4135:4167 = -2.90 angstroms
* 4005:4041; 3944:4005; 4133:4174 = -3.38 angstroms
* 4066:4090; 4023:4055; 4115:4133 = 1.45 angstroms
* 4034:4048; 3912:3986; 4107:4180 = -2.15 angstroms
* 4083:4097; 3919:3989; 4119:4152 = 1.07 angstroms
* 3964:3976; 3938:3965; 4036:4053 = 2.74 angstroms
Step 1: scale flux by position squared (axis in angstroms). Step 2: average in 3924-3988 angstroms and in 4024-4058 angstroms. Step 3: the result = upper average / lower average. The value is 1.22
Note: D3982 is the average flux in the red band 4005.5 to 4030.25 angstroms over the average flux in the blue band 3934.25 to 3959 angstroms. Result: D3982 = 1.1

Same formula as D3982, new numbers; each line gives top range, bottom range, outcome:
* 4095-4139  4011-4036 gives 0.88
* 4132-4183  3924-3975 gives 1.13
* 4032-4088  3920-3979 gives 1.15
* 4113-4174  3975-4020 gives 0.99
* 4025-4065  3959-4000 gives 1.16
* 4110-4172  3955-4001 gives 1.06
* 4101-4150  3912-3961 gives 0.98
